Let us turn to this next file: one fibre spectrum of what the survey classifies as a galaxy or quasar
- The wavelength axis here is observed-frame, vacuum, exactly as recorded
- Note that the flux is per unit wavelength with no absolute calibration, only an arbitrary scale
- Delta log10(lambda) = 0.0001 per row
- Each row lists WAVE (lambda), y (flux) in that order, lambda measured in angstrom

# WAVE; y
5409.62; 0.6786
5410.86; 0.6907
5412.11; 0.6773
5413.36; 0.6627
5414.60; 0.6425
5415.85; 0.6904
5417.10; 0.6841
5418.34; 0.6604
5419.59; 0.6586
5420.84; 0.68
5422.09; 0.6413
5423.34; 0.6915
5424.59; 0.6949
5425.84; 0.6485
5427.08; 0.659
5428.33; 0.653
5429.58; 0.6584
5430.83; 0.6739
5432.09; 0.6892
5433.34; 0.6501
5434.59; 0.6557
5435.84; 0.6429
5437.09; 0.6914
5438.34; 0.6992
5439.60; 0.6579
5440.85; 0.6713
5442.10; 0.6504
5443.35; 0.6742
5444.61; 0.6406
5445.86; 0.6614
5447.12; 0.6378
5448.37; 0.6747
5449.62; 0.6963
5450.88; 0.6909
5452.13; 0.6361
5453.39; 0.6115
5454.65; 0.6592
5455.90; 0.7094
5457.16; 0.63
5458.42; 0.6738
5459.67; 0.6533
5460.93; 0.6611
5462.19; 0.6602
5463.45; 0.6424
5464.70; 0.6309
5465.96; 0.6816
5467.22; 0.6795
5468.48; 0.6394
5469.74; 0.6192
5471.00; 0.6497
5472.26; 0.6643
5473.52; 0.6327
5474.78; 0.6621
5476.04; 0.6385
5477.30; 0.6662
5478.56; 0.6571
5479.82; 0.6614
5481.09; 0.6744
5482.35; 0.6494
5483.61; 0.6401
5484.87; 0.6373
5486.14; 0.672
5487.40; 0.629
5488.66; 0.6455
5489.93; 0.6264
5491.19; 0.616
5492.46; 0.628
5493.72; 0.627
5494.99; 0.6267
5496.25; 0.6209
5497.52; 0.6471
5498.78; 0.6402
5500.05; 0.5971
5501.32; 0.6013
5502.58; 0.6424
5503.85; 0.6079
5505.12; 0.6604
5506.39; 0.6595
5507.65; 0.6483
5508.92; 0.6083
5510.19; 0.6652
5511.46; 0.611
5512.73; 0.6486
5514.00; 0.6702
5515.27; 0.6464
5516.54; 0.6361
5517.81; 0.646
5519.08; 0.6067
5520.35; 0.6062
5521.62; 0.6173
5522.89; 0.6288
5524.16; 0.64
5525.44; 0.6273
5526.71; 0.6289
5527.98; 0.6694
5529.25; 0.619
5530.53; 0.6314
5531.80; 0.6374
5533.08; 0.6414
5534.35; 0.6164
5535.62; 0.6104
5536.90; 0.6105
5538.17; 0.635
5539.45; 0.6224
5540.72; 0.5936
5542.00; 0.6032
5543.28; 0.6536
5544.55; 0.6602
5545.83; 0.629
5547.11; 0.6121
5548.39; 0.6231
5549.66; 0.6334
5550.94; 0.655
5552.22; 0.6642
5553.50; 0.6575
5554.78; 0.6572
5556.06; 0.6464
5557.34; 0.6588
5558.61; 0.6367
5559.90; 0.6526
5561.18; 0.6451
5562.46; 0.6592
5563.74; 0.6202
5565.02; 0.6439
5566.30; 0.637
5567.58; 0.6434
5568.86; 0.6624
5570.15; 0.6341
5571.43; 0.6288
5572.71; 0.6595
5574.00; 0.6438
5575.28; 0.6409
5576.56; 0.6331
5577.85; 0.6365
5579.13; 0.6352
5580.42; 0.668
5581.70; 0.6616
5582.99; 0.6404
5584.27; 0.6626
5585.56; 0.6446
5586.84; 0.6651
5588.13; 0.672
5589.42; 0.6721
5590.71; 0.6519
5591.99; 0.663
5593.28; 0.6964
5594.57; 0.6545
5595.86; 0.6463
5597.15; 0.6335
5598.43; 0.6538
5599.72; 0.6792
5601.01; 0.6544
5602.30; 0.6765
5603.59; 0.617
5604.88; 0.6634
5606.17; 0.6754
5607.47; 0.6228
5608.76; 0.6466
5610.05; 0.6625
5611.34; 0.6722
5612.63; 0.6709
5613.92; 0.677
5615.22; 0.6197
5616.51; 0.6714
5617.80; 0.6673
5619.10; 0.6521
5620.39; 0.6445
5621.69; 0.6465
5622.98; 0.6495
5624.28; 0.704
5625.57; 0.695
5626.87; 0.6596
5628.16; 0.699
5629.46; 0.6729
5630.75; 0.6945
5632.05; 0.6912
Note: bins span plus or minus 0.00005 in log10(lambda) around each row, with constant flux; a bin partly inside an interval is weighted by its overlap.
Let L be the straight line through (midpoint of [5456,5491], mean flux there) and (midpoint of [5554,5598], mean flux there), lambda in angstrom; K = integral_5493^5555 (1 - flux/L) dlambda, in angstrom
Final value 1.8 angstrom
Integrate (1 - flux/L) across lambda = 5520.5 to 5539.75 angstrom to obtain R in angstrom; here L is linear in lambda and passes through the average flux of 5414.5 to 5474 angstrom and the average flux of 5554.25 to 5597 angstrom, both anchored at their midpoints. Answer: 0.8 angstrom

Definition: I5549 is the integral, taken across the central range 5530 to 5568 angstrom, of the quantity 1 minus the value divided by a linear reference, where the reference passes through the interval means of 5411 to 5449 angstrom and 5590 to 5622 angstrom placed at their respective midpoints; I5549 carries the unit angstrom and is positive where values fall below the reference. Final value 1.35 angstrom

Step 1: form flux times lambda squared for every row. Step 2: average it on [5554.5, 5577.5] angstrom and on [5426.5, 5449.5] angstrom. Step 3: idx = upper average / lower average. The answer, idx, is 1.02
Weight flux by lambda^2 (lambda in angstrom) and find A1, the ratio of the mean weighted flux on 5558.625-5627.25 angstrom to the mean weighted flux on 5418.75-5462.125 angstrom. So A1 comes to 1.0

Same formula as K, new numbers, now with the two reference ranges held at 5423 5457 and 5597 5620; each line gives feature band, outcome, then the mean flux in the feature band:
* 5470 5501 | 1.0 angstrom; 0.641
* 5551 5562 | 0.1 angstrom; 0.652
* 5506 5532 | 1.0 angstrom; 0.636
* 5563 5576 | 0.3 angstrom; 0.642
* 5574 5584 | 0.2 angstrom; 0.646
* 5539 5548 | 0.5 angstrom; 0.625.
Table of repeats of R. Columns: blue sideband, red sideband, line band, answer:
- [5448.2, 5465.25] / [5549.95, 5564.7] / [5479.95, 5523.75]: 1.3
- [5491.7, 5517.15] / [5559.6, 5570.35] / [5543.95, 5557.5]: -0.1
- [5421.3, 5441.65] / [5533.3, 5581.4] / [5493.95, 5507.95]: 0.4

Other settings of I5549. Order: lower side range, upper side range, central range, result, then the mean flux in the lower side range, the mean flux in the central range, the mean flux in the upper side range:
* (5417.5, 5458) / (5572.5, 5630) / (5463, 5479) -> 0.29 angstrom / 0.664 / 0.651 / 0.658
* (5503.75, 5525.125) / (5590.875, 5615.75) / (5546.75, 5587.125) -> 0.18 angstrom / 0.636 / 0.646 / 0.657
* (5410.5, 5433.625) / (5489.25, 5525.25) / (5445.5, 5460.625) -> -0.14 angstrom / 0.669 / 0.661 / 0.631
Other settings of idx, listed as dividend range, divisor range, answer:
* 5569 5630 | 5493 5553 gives 1.07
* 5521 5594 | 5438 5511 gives 1.02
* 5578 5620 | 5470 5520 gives 1.07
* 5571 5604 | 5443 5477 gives 1.04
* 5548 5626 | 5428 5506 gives 1.05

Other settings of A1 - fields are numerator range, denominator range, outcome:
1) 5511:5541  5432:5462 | 0.98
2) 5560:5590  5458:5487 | 1.03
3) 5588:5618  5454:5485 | 1.06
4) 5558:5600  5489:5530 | 1.06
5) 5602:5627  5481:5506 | 1.09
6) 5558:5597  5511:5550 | 1.05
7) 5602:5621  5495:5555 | 1.07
